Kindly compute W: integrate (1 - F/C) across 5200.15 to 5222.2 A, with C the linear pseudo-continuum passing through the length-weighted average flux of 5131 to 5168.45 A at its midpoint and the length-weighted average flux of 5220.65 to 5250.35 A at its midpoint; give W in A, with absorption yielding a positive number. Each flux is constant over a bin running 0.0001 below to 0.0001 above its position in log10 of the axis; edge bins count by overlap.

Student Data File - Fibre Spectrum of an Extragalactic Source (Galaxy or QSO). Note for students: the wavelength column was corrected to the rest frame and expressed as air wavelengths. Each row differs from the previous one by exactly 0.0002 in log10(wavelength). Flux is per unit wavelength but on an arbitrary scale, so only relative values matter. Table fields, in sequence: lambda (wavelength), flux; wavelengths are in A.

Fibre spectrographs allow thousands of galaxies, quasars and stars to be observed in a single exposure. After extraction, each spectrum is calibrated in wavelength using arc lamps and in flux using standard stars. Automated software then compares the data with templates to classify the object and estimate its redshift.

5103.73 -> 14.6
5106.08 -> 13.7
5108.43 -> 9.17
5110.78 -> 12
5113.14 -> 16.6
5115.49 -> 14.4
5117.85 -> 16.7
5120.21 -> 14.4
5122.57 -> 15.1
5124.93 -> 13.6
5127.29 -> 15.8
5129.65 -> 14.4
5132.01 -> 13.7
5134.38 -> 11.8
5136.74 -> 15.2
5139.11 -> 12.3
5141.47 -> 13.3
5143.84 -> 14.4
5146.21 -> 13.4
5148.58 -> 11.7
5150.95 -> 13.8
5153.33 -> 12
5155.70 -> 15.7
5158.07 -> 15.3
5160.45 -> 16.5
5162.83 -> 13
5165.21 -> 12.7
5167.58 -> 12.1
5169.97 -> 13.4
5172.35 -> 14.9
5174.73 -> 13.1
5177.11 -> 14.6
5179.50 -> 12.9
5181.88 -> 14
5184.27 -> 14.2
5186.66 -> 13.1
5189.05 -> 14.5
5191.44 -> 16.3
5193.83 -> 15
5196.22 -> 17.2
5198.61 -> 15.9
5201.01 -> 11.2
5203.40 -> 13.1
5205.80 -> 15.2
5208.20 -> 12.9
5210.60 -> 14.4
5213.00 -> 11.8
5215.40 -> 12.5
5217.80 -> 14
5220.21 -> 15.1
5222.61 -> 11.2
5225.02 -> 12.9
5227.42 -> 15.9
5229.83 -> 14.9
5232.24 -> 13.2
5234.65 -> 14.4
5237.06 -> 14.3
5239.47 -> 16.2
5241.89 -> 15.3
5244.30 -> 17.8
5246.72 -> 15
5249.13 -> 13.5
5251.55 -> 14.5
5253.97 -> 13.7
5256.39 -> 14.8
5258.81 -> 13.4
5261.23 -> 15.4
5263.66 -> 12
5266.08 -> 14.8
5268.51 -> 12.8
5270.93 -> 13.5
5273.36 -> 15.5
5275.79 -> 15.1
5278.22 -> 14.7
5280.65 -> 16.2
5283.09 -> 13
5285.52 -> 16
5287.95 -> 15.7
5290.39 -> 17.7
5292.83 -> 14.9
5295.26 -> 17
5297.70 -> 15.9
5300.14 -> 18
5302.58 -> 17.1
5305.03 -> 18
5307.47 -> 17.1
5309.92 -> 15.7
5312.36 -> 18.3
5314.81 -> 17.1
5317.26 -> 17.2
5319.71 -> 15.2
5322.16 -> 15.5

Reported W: 1.5 A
